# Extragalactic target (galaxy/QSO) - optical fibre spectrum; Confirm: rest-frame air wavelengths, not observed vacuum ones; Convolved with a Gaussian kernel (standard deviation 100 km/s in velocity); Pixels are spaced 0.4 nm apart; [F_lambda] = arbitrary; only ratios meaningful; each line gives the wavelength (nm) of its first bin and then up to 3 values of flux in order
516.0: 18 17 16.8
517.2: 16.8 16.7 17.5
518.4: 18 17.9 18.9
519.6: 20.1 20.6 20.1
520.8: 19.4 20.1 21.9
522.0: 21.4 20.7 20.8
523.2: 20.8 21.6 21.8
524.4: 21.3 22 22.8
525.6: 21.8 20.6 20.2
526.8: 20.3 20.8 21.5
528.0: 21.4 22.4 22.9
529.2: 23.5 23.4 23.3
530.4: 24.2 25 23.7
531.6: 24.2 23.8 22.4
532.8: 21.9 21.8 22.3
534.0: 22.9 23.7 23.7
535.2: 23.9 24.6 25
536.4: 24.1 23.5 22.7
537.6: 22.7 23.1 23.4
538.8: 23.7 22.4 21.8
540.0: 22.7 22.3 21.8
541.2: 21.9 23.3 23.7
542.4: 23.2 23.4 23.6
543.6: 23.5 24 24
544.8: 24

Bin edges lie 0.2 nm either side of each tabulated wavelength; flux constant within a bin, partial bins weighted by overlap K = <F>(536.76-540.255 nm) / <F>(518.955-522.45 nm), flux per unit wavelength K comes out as 1.1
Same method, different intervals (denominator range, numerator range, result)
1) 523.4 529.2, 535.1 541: 1.07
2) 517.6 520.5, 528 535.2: 1.23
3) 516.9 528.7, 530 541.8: 1.14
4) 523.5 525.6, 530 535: 1.06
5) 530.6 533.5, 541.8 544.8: 1.02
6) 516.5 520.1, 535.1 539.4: 1.30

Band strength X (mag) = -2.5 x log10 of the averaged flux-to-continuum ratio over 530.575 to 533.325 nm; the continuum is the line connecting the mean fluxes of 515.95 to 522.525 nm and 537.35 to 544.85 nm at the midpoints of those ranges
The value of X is -0.096 mag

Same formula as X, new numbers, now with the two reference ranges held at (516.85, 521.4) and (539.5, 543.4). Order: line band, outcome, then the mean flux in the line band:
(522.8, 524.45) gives -0.096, 21.3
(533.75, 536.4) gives -0.111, 23.9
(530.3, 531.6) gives -0.166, 24.3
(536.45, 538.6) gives -0.052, 23.2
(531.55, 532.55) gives -0.115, 23.4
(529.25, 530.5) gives -0.143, 23.6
